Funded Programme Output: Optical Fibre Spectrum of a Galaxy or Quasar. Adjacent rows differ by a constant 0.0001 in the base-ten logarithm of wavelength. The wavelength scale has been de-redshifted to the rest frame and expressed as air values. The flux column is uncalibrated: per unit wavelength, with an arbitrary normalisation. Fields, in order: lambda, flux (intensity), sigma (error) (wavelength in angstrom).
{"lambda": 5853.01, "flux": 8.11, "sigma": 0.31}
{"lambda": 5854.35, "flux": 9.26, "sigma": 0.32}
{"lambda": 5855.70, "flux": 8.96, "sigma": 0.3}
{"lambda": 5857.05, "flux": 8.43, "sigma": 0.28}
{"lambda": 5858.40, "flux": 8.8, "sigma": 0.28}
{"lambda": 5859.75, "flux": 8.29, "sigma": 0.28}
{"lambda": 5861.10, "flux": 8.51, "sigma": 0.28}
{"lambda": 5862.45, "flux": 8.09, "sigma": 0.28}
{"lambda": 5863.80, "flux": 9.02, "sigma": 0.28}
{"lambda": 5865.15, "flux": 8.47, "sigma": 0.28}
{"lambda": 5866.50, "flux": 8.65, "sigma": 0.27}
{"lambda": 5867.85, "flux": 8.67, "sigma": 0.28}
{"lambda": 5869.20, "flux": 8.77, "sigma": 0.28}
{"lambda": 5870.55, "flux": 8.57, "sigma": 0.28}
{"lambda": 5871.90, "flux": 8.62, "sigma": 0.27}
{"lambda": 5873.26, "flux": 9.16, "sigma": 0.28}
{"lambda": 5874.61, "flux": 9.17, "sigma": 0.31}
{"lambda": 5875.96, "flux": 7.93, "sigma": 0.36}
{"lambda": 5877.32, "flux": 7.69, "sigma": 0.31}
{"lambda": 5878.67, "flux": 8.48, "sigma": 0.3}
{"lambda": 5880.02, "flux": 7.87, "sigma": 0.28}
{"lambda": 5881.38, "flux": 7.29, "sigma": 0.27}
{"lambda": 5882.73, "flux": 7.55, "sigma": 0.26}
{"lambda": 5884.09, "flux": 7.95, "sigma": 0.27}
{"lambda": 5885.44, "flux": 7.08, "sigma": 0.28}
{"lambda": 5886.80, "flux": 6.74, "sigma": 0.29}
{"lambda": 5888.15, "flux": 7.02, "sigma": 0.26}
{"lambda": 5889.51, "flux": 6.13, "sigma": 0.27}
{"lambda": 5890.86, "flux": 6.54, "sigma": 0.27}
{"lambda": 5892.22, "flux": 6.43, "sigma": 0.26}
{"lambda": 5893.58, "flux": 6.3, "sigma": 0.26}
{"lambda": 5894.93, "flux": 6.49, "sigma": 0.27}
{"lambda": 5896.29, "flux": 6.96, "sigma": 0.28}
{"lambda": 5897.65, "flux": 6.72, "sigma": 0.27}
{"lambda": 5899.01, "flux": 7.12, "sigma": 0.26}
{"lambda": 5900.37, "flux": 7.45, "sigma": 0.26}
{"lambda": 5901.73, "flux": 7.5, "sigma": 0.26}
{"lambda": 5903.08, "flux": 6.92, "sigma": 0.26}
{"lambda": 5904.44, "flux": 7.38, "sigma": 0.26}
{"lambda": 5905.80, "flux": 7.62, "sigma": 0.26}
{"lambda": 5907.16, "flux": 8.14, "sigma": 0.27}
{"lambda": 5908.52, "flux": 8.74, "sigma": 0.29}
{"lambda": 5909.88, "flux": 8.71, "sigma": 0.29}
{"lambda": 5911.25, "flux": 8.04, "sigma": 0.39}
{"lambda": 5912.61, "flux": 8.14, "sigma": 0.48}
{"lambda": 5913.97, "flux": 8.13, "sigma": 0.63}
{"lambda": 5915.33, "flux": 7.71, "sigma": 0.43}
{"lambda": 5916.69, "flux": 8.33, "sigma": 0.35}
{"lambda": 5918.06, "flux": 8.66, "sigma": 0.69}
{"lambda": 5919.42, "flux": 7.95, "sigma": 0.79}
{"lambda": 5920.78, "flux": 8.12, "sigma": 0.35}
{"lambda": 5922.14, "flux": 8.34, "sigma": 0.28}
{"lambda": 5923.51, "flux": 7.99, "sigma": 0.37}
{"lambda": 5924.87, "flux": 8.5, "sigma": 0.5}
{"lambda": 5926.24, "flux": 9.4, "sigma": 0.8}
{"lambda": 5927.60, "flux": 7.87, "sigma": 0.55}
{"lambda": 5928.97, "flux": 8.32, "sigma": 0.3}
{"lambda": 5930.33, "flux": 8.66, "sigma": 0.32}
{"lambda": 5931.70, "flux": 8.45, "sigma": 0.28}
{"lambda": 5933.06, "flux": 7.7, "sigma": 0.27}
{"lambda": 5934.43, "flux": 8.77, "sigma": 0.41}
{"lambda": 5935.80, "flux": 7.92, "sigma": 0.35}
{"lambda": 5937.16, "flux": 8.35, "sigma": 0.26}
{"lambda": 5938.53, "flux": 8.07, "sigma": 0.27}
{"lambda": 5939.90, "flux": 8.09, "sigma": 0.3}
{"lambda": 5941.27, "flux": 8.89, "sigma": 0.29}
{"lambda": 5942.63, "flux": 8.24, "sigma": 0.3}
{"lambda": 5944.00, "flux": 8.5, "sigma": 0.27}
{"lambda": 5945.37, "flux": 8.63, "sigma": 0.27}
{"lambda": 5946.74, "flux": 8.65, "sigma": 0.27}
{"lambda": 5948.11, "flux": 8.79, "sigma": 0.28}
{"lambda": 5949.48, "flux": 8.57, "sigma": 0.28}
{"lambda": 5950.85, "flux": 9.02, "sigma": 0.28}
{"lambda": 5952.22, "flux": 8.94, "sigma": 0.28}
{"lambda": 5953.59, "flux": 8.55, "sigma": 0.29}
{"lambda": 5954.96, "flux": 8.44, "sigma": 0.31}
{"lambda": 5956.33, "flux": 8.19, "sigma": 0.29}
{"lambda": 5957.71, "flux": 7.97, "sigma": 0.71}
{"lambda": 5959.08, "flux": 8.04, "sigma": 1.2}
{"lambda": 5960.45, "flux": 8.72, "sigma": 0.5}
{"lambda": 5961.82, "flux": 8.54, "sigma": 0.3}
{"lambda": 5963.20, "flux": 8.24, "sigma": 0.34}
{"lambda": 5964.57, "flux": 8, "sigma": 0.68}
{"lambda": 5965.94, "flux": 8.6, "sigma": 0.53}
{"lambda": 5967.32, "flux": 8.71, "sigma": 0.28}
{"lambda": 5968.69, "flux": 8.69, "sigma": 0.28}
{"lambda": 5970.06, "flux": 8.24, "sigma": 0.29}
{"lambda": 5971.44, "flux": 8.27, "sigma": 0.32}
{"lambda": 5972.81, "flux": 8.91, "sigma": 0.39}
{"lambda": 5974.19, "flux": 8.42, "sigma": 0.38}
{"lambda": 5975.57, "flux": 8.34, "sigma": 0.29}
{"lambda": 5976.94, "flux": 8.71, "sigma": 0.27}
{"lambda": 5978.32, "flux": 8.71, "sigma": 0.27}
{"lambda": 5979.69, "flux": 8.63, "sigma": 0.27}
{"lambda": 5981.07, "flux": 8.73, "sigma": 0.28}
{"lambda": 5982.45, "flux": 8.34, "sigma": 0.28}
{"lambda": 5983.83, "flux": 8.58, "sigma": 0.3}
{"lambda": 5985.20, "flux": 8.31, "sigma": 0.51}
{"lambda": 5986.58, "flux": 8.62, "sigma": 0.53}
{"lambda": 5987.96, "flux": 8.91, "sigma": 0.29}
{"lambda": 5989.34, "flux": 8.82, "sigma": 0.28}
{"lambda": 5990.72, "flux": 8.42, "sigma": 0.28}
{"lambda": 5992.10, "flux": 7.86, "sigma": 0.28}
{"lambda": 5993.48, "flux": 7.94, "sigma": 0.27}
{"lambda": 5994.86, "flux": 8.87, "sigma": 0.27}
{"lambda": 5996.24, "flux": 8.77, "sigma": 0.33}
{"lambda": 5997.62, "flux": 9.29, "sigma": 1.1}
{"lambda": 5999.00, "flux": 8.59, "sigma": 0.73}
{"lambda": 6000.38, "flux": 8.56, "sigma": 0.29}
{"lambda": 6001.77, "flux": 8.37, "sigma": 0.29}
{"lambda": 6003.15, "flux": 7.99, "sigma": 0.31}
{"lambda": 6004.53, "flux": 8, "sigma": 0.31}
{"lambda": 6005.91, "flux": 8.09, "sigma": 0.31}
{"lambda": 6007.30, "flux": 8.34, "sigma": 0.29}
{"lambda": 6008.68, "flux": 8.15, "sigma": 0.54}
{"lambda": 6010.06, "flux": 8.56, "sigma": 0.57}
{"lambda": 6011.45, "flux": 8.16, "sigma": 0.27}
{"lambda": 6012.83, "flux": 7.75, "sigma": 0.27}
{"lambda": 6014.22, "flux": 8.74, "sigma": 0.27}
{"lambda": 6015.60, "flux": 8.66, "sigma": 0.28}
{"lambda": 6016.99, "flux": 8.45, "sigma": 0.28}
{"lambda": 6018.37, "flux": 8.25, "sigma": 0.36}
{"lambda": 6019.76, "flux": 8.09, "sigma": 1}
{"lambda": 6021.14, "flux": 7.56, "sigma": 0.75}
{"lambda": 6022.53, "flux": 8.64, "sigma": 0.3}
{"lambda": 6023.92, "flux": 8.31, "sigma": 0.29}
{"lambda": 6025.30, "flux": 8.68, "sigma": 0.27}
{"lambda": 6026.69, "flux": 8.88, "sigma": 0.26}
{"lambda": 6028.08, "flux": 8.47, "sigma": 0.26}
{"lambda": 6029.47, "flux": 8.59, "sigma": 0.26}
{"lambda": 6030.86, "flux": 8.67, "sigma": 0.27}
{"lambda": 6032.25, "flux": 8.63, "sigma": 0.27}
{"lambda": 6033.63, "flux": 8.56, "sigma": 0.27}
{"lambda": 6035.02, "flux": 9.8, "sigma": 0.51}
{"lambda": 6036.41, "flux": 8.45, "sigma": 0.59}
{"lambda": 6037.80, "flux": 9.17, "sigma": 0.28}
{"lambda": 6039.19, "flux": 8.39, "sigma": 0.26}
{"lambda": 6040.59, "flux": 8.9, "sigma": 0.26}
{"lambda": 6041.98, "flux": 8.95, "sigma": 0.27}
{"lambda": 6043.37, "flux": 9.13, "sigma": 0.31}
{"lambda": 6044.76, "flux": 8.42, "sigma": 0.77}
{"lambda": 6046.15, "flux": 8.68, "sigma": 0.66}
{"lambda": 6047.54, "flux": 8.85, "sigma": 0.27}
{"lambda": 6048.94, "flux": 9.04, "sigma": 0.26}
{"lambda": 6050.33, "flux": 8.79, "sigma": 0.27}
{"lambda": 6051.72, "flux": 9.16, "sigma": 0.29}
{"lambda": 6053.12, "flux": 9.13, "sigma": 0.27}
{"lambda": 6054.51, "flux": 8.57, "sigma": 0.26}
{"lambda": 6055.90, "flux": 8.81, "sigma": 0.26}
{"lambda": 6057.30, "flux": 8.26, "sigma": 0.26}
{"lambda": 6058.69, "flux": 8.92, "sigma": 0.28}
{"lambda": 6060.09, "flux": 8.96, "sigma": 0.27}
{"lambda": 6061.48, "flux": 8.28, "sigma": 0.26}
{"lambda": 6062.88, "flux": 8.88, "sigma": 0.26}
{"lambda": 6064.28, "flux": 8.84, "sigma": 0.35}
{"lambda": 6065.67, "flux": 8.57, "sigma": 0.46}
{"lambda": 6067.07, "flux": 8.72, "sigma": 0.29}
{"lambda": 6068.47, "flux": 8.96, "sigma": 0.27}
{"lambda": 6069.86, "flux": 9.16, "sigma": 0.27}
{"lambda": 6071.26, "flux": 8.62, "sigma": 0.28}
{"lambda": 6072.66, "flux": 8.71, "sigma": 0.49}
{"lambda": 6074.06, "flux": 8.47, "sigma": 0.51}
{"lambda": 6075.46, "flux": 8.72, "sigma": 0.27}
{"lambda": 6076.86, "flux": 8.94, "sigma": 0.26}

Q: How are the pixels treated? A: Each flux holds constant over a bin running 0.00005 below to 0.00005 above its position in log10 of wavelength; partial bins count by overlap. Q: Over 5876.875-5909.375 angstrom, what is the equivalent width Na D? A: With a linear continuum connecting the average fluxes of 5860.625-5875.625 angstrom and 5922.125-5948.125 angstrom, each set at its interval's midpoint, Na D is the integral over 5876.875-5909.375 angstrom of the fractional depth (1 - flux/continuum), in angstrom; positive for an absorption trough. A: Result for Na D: 5.0 angstrom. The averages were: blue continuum 8.69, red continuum 8.4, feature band 7.26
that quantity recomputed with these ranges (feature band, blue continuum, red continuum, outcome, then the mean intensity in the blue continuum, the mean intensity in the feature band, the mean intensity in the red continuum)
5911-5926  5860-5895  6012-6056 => -0.29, 7.84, 8.21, 8.66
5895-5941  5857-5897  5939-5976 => 0.92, 7.84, 8.01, 8.49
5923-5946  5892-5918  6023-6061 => -1.62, 7.56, 8.38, 8.78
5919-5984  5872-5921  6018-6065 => -3.36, 7.62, 8.44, 8.7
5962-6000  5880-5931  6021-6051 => -1.22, 7.65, 8.54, 8.73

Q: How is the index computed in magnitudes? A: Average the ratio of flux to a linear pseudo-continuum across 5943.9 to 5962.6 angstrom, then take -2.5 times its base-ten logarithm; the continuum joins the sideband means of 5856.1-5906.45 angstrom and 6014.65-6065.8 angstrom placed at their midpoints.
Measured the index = -0.05 mag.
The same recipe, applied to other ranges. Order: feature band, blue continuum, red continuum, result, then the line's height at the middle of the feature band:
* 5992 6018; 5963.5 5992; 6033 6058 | 0.03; 8.65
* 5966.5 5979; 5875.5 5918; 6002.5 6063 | -0.06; 8.09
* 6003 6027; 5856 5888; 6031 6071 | 0.05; 8.7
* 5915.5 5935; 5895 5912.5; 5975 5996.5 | -0.07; 7.83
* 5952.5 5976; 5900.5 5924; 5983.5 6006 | -0.01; 8.31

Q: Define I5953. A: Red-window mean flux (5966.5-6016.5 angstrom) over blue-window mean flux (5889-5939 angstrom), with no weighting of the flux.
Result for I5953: 1.1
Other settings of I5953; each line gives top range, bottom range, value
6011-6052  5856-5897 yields 1.10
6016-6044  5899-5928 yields 1.07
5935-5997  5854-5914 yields 1.08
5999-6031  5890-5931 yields 1.07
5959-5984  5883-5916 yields 1.16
